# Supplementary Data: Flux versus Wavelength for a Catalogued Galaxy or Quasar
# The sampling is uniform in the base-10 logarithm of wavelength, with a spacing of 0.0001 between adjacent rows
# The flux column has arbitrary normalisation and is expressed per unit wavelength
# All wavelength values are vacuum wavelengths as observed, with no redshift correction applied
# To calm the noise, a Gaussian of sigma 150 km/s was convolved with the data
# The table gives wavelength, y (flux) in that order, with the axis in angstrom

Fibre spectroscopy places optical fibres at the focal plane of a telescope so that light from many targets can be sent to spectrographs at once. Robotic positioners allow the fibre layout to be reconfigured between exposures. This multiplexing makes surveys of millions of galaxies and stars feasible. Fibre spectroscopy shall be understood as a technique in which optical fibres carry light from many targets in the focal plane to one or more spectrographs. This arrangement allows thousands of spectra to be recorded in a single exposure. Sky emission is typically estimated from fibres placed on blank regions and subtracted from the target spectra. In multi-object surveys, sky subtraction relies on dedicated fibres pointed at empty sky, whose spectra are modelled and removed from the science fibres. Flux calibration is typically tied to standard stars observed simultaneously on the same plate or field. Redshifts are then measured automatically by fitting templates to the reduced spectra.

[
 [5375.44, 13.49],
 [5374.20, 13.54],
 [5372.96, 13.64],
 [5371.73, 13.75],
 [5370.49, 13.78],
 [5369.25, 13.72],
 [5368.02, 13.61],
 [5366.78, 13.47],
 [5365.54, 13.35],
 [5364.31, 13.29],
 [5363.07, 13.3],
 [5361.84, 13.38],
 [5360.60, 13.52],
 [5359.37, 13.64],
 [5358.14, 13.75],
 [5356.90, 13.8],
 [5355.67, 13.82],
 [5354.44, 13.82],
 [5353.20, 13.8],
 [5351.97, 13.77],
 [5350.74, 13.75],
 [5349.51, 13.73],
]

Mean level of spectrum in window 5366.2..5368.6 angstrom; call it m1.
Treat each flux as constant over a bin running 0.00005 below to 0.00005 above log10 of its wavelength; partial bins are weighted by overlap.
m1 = 13.5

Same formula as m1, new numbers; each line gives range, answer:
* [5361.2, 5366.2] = 13.3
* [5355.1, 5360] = 13.8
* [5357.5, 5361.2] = 13.6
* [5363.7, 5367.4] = 13.4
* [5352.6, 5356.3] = 13.8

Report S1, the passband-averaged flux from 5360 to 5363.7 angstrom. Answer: 13.4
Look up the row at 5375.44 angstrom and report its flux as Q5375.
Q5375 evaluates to 13.49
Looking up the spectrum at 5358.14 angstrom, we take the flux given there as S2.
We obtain 13.75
